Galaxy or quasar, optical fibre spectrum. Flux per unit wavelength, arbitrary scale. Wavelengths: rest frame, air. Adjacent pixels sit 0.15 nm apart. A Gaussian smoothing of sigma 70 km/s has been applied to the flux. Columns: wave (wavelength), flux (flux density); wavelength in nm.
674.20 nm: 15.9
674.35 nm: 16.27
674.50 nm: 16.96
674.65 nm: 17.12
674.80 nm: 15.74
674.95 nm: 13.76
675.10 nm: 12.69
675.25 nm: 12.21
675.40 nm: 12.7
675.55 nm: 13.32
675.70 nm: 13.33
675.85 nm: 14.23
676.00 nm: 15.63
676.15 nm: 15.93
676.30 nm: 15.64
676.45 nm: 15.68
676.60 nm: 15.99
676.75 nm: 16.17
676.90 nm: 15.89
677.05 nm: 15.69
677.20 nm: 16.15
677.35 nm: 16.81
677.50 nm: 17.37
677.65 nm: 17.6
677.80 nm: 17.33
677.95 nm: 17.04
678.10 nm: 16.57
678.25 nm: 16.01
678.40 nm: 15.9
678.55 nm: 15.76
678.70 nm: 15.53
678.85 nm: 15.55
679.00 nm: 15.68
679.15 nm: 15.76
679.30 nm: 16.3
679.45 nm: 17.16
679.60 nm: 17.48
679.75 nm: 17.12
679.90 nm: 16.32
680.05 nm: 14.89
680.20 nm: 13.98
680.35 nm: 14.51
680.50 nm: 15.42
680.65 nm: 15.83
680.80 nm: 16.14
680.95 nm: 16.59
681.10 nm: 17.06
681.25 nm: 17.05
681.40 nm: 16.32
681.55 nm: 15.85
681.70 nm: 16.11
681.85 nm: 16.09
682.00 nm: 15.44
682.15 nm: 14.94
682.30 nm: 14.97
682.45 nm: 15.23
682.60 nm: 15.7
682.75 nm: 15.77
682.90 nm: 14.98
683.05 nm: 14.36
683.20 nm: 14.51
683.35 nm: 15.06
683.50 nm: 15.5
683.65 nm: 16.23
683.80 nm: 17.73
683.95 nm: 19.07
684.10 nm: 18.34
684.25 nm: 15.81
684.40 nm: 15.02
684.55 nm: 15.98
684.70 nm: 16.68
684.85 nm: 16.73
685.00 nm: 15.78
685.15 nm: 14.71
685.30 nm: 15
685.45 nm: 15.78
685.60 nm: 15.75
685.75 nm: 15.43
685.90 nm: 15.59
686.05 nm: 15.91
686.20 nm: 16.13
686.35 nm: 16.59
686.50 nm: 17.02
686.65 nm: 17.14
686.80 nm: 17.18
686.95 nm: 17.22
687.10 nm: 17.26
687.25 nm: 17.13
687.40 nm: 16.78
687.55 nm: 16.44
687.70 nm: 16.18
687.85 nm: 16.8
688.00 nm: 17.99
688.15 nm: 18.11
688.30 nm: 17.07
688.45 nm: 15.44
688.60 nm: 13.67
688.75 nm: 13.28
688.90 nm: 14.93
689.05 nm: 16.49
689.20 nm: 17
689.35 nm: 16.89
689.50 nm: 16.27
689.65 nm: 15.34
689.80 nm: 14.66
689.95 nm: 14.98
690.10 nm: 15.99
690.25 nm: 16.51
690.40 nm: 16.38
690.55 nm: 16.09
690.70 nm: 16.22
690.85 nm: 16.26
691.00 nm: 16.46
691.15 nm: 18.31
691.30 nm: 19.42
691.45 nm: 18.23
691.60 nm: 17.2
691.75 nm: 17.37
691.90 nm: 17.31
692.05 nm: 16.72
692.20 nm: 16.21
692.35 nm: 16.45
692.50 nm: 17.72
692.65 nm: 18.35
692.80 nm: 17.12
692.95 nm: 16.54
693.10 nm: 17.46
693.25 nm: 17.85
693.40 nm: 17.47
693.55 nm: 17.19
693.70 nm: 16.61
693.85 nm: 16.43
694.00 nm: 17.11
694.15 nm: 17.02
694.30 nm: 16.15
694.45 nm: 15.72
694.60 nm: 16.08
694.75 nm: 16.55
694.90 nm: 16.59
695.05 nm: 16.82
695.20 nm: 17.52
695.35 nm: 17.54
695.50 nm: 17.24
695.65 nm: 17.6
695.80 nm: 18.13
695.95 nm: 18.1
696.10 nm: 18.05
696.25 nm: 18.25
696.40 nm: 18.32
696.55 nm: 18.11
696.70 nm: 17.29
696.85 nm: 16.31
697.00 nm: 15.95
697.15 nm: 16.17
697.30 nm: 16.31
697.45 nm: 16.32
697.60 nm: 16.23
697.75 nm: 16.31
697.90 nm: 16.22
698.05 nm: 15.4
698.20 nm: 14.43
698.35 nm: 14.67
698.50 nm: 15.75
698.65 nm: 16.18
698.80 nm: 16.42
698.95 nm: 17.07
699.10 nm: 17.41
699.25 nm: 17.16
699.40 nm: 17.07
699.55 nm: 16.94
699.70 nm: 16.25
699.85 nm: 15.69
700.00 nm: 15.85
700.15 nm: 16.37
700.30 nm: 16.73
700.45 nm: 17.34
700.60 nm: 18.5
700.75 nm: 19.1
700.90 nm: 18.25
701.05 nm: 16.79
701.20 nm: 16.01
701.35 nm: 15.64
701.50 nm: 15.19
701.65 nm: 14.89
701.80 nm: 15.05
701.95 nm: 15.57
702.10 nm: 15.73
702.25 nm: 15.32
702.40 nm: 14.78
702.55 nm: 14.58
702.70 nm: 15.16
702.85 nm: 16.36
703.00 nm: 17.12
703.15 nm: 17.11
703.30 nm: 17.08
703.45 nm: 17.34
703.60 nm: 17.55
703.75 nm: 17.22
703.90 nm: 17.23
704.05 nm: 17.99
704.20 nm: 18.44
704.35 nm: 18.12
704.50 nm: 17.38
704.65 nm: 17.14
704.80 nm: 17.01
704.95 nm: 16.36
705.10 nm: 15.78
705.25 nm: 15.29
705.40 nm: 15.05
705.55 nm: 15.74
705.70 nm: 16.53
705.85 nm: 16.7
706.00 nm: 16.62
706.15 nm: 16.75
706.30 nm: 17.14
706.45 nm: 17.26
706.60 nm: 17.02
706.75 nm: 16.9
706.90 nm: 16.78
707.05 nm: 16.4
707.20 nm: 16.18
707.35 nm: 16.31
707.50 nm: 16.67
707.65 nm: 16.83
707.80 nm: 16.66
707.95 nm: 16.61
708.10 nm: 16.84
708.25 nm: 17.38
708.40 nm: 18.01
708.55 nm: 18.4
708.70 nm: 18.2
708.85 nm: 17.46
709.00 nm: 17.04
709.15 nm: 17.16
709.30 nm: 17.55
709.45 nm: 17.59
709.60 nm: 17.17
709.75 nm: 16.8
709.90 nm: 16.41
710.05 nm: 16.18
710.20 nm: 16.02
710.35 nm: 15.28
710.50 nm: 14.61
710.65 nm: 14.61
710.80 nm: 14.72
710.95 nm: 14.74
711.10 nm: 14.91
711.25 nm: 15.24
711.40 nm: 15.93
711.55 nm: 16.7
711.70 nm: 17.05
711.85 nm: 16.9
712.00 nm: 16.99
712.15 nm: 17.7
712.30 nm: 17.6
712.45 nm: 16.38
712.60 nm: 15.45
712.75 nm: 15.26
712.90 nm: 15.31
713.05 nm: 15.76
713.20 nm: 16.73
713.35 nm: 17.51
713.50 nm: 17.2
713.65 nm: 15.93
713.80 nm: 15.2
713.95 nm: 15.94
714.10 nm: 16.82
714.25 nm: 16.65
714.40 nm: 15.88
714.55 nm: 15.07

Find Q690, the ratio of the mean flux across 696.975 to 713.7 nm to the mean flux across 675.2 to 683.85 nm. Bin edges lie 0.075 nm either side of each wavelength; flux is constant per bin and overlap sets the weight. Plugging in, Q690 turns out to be 1.05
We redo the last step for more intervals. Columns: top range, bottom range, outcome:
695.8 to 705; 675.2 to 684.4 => 1.05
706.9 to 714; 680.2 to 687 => 1.03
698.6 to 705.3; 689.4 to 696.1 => 0.98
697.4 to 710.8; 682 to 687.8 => 1.03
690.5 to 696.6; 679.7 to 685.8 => 1.09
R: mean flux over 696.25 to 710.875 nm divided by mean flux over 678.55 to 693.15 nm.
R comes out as 1.02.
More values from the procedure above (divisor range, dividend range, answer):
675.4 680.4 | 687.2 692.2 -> 1.04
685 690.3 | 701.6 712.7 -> 1.02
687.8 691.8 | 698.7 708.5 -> 1.01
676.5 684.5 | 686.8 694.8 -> 1.04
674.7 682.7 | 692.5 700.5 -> 1.07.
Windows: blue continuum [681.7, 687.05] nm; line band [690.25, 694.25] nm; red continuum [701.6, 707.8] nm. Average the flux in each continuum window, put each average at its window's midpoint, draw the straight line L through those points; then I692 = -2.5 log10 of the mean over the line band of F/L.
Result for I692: -0.06 mag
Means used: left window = 16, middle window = 17.1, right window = 16.5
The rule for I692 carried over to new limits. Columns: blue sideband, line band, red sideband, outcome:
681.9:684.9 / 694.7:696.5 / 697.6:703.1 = -0.094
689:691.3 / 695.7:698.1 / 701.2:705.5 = -0.042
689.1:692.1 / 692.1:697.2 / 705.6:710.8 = -0.028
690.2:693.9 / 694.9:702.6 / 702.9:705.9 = 0.028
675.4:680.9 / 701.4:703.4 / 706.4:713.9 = 0.043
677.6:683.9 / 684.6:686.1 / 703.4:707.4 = 0.025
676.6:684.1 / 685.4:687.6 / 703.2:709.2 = -0.014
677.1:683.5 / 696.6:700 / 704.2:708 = 0.012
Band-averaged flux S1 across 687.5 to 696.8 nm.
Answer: 16.8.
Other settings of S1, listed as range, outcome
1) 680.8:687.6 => 16.1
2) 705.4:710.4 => 16.8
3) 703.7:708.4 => 16.8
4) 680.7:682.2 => 16.2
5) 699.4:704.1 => 16.5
